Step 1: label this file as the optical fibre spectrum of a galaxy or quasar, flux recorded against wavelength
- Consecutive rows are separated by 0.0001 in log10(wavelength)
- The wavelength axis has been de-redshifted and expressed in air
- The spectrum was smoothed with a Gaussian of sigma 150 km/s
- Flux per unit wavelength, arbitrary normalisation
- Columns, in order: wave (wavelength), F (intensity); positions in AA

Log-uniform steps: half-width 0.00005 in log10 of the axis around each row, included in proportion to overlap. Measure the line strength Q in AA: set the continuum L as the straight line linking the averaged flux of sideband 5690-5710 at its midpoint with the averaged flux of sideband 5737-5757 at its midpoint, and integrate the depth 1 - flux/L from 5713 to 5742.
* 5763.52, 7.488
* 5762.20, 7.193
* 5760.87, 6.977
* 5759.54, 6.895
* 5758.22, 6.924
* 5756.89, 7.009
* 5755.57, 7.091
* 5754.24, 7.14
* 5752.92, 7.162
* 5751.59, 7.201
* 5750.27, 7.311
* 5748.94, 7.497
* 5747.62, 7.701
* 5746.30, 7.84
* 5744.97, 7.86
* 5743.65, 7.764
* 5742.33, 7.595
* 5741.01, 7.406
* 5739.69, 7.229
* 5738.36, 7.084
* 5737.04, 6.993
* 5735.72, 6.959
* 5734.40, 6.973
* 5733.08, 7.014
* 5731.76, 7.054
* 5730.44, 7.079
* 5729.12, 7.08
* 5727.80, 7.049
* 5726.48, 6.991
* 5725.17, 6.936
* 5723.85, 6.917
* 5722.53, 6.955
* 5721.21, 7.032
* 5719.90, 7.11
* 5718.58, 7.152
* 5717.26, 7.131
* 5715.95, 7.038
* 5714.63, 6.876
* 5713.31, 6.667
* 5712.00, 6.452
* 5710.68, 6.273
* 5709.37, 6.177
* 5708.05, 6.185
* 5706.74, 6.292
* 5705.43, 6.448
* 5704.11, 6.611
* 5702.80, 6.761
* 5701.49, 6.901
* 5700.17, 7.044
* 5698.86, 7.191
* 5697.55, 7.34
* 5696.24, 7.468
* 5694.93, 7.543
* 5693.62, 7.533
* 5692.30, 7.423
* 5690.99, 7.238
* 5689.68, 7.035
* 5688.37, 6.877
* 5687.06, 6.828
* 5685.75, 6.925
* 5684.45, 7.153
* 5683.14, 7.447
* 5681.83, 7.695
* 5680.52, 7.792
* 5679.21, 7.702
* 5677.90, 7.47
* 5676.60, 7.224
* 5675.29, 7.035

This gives 0.6 AA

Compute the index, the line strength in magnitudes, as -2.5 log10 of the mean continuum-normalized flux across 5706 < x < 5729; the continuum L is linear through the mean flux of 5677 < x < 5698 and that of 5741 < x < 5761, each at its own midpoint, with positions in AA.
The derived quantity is 0.09 mag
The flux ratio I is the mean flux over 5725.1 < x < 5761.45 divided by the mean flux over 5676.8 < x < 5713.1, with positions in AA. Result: 1.03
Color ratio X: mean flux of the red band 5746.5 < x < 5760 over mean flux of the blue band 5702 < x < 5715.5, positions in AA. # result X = 1.11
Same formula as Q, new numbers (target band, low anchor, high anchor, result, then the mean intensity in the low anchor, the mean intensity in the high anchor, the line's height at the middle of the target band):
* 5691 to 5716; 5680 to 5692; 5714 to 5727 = 0.9 AA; 7.22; 7.02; 7.12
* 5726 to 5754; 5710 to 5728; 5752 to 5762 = -1.2 AA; 6.9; 7.04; 6.97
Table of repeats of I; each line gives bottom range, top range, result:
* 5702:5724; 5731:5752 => 1.09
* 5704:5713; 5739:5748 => 1.20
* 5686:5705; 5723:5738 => 0.99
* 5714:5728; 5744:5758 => 1.05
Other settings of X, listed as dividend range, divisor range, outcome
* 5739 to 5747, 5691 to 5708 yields 1.08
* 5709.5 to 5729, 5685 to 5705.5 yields 0.97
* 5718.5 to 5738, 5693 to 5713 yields 1.03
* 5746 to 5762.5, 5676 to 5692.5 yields 0.99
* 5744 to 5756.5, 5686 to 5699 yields 1.03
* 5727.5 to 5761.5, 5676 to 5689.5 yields 0.99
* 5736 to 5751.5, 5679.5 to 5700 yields 1.02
